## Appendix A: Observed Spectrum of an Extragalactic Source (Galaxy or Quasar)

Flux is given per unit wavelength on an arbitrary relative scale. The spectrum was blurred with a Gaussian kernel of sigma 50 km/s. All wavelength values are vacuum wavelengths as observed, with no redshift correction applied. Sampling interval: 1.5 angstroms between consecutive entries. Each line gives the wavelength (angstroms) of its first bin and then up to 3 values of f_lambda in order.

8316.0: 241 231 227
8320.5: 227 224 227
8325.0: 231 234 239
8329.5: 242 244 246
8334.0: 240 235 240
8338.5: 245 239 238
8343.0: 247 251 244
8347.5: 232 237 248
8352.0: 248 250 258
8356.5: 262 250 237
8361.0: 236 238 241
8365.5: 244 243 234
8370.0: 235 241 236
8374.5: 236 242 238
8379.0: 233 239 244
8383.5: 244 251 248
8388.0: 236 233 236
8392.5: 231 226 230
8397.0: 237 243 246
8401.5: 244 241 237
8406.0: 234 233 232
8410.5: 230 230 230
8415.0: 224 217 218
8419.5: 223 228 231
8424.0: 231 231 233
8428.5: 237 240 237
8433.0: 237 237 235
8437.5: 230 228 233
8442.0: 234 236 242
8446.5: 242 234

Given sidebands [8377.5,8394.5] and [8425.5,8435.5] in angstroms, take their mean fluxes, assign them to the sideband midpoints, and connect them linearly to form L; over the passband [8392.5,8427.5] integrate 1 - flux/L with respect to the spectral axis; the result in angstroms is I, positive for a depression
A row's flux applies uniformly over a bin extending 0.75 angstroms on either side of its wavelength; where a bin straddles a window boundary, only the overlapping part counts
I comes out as 0.8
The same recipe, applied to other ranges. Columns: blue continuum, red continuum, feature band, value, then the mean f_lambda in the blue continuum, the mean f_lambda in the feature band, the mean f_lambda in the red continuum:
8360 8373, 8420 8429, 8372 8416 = -0.24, 239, 237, 231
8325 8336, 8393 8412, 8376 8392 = -0.23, 240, 240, 236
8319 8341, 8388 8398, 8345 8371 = -0.96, 236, 243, 233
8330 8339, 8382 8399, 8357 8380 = 0.02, 242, 239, 238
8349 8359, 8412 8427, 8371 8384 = 0.17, 251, 239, 226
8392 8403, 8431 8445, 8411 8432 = 0.57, 237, 229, 234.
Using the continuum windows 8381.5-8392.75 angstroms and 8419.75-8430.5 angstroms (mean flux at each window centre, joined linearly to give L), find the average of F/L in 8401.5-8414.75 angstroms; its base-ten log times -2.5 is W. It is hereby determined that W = 0.01 mag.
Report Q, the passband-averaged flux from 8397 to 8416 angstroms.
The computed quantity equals 235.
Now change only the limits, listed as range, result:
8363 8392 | 240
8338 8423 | 238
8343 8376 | 243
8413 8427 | 226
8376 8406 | 239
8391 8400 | 235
